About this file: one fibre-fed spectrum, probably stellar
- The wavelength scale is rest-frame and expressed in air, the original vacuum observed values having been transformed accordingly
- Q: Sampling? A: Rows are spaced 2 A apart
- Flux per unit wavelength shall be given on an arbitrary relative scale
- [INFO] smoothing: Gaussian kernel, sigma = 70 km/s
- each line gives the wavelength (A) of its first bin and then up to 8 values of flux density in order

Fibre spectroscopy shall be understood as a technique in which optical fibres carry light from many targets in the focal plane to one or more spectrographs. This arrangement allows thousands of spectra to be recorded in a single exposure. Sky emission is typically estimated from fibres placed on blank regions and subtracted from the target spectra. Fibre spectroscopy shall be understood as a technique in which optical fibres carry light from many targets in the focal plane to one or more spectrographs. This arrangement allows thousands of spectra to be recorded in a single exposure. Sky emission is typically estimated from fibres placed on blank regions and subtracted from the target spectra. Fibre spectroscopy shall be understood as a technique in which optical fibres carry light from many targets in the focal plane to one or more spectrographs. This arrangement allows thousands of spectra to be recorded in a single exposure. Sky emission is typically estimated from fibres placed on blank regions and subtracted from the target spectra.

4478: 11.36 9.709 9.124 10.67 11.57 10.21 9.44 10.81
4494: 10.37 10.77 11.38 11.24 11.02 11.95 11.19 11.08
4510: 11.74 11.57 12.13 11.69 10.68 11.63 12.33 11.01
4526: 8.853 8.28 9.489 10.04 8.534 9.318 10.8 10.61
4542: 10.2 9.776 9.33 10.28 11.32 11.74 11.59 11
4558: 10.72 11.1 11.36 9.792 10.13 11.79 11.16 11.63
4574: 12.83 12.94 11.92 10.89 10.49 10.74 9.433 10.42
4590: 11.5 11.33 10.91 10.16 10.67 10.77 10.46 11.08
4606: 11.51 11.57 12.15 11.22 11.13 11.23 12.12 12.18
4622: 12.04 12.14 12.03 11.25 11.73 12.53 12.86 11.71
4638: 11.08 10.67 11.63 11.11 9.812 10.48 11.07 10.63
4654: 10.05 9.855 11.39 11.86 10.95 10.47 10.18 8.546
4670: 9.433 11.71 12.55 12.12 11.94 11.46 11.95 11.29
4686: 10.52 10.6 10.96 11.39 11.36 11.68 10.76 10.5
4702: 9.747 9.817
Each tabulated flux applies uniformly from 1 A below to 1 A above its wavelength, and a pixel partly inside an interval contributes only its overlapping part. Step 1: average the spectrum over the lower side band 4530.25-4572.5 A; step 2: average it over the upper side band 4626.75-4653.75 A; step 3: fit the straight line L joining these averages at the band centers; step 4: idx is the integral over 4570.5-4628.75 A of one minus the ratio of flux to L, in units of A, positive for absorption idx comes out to -2.2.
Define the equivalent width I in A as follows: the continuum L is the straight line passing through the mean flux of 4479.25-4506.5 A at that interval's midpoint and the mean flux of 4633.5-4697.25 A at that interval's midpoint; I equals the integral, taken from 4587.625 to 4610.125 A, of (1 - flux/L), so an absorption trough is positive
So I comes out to -0.26 A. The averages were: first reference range 10.7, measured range 11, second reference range 11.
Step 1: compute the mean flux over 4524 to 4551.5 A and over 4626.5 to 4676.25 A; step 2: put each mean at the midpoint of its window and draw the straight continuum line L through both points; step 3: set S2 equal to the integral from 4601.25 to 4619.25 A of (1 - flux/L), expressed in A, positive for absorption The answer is -1.4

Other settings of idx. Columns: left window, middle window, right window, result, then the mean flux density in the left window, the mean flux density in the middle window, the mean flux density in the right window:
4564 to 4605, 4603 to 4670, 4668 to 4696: -0.31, 11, 11.2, 11.2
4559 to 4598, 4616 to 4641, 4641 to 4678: -2.14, 11.1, 11.8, 10.8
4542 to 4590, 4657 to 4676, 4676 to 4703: 0.41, 11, 10.9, 11.1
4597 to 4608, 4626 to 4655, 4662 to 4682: -0.64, 11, 11.2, 11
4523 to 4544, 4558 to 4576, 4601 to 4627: -1.34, 9.72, 11.3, 11.6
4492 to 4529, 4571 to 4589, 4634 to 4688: -0.40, 11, 11.3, 11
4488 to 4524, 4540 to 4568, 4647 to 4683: 1.10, 11.2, 10.7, 10.9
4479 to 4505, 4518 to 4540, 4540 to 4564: 1.24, 10.6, 10.1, 10.7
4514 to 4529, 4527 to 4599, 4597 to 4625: 2.60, 10.7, 10.7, 11.4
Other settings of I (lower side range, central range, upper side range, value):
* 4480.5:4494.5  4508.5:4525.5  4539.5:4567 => -1.72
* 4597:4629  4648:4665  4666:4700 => 0.71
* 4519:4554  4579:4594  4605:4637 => 0.66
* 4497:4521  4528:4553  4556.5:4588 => 2.72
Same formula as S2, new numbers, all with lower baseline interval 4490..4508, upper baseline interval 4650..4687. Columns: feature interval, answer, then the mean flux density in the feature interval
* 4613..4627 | -1.1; 11.8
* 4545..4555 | 0.1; 10.9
